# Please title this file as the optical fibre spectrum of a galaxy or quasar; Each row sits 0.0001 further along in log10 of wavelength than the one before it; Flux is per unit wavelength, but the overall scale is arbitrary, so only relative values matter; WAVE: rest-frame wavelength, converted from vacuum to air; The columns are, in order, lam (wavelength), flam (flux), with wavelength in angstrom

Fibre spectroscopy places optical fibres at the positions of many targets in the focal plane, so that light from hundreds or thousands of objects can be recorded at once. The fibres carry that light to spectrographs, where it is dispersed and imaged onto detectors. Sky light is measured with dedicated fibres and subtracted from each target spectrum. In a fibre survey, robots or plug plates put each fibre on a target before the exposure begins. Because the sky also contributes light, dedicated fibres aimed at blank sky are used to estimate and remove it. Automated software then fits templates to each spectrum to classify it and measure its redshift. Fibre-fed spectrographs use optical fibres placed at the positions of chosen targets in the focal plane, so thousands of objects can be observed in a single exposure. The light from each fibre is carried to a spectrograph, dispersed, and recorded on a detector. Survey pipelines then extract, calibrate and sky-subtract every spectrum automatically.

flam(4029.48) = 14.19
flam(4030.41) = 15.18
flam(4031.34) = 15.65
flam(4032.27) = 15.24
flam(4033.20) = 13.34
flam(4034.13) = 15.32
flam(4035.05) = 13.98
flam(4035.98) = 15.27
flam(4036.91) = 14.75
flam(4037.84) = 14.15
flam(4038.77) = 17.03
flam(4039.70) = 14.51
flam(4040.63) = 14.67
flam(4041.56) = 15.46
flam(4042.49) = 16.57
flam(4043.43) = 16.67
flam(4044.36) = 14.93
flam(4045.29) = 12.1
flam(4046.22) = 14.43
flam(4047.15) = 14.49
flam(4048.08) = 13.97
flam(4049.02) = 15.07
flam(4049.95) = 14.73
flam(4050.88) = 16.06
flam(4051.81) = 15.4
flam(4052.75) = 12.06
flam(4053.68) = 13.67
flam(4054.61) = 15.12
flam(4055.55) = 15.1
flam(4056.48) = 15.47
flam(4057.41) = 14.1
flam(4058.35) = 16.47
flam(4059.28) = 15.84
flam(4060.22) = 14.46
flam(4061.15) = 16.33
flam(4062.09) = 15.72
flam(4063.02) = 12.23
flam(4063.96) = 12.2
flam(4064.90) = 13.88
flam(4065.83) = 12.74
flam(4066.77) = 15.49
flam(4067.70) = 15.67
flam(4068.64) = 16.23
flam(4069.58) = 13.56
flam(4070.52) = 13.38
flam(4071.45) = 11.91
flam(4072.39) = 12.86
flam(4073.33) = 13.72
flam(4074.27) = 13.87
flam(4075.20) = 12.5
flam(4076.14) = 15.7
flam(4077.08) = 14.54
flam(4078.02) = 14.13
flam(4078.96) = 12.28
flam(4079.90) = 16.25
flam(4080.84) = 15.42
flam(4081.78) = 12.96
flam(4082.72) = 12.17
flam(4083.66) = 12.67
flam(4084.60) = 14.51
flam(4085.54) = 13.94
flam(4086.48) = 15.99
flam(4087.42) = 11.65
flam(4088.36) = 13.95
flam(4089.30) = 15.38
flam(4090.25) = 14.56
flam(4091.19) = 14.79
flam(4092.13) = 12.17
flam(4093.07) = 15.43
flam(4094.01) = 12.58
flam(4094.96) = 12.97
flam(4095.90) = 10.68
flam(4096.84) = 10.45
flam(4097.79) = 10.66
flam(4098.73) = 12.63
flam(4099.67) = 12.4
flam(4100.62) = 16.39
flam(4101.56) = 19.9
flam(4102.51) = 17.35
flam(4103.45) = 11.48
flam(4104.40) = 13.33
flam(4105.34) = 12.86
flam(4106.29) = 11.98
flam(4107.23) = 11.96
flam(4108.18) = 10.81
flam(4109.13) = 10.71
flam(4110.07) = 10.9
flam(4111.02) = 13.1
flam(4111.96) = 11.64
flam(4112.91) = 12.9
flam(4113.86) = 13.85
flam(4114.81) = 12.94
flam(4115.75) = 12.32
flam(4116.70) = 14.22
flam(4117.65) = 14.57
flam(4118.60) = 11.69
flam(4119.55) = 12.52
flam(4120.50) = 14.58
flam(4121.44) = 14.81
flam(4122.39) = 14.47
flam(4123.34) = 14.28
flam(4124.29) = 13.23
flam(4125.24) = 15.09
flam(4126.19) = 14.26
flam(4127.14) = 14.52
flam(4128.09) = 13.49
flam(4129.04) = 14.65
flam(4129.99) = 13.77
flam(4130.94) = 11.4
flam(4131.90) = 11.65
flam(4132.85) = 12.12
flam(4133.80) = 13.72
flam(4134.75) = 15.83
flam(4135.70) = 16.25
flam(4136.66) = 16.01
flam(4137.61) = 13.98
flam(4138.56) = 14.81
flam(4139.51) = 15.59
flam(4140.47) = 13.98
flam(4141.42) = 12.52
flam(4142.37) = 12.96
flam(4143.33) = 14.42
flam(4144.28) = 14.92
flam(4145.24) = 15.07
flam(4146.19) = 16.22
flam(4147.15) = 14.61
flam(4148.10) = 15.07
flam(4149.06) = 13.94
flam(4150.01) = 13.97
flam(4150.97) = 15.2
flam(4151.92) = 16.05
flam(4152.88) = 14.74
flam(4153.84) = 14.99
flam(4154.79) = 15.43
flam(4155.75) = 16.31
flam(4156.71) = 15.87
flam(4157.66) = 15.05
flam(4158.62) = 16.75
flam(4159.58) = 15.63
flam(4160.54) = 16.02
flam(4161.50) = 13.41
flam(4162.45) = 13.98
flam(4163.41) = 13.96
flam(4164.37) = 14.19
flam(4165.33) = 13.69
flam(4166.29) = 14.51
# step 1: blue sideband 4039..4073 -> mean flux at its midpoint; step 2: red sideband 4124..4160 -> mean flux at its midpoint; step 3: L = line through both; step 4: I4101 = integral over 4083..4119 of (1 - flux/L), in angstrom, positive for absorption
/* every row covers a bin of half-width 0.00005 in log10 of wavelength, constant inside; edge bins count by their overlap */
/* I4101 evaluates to 3.3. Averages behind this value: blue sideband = 14.6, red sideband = 14.6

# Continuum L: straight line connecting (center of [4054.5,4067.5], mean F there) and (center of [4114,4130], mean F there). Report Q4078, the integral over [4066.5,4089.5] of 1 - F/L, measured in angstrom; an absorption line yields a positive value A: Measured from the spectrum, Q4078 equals 0.7 angstrom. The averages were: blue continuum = 14.7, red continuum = 13.9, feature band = 14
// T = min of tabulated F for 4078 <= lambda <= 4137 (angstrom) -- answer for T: 10.45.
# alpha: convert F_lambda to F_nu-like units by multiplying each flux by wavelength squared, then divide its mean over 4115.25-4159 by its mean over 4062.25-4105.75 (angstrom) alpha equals 1.07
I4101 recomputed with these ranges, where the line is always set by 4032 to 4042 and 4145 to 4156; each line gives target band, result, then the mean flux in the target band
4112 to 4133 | 2.2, 13.5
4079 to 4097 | 1.6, 13.6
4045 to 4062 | 0.2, 14.8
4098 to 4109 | 1.1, 13.6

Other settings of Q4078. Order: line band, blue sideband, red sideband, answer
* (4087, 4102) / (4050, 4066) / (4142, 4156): 1.2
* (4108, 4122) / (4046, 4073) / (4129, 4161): 1.7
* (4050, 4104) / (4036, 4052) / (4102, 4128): 0.4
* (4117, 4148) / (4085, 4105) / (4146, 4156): 1.1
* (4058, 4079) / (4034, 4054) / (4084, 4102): 0.1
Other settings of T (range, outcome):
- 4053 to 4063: 13.67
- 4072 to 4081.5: 12.28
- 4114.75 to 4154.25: 11.4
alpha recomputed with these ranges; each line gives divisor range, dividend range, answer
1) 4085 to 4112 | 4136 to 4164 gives 1.15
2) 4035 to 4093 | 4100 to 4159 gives 1.01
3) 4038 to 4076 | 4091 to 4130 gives 0.94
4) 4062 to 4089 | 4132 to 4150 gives 1.08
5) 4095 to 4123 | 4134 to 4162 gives 1.17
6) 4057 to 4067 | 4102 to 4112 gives 0.88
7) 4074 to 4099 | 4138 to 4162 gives 1.14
